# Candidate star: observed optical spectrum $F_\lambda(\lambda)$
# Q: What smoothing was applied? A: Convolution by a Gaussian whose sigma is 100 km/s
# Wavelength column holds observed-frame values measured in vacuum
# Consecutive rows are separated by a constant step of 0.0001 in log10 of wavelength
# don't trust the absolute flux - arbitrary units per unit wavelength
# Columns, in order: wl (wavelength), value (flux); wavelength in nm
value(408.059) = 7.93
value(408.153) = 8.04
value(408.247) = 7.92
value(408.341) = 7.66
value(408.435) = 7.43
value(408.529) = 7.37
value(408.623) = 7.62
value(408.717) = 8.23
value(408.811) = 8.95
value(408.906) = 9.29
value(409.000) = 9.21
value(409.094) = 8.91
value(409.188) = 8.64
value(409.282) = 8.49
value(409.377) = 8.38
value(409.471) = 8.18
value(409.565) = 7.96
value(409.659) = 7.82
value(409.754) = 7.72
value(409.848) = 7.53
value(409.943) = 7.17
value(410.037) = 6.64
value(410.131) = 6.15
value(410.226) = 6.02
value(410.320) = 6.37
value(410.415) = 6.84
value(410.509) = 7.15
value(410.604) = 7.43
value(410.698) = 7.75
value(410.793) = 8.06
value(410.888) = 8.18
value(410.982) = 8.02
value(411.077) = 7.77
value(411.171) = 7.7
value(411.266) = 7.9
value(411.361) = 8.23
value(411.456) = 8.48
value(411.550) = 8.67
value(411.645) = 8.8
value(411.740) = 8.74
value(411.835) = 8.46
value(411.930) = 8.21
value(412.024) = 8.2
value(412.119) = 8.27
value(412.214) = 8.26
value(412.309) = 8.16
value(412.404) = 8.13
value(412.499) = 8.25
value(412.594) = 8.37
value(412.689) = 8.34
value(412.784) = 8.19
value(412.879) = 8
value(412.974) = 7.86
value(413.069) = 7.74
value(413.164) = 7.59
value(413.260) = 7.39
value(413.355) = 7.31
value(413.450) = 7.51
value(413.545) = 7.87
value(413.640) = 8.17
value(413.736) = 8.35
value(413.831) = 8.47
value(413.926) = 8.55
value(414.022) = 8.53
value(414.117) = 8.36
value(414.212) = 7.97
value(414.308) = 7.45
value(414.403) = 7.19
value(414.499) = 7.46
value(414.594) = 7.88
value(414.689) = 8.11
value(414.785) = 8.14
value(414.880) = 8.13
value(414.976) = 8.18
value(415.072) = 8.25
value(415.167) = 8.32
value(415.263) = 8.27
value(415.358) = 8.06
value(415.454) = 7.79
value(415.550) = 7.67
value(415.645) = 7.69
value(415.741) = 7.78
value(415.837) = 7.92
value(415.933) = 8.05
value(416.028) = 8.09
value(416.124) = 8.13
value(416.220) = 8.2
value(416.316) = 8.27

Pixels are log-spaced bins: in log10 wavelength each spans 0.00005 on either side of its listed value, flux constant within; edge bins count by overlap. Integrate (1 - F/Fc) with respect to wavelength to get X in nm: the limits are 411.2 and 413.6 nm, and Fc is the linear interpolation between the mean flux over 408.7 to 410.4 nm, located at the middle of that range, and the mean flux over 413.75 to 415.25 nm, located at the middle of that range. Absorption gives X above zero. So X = -0.04 nm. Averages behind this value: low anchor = 7.84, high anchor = 8.08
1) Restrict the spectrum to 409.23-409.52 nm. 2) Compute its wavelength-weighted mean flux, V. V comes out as 8.35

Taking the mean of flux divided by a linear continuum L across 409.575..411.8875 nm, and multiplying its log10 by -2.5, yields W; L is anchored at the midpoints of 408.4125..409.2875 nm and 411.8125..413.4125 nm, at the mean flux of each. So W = 0.079 mag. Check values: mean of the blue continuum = 8.44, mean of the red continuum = 8.03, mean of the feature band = 7.66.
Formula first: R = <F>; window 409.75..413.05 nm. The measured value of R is 7.83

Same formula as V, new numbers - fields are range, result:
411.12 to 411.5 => 8.07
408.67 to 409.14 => 8.91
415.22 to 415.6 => 7.95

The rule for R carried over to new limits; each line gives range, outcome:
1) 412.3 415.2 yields 8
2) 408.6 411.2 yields 7.79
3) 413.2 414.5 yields 7.91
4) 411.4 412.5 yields 8.39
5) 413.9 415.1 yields 8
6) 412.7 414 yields 7.94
